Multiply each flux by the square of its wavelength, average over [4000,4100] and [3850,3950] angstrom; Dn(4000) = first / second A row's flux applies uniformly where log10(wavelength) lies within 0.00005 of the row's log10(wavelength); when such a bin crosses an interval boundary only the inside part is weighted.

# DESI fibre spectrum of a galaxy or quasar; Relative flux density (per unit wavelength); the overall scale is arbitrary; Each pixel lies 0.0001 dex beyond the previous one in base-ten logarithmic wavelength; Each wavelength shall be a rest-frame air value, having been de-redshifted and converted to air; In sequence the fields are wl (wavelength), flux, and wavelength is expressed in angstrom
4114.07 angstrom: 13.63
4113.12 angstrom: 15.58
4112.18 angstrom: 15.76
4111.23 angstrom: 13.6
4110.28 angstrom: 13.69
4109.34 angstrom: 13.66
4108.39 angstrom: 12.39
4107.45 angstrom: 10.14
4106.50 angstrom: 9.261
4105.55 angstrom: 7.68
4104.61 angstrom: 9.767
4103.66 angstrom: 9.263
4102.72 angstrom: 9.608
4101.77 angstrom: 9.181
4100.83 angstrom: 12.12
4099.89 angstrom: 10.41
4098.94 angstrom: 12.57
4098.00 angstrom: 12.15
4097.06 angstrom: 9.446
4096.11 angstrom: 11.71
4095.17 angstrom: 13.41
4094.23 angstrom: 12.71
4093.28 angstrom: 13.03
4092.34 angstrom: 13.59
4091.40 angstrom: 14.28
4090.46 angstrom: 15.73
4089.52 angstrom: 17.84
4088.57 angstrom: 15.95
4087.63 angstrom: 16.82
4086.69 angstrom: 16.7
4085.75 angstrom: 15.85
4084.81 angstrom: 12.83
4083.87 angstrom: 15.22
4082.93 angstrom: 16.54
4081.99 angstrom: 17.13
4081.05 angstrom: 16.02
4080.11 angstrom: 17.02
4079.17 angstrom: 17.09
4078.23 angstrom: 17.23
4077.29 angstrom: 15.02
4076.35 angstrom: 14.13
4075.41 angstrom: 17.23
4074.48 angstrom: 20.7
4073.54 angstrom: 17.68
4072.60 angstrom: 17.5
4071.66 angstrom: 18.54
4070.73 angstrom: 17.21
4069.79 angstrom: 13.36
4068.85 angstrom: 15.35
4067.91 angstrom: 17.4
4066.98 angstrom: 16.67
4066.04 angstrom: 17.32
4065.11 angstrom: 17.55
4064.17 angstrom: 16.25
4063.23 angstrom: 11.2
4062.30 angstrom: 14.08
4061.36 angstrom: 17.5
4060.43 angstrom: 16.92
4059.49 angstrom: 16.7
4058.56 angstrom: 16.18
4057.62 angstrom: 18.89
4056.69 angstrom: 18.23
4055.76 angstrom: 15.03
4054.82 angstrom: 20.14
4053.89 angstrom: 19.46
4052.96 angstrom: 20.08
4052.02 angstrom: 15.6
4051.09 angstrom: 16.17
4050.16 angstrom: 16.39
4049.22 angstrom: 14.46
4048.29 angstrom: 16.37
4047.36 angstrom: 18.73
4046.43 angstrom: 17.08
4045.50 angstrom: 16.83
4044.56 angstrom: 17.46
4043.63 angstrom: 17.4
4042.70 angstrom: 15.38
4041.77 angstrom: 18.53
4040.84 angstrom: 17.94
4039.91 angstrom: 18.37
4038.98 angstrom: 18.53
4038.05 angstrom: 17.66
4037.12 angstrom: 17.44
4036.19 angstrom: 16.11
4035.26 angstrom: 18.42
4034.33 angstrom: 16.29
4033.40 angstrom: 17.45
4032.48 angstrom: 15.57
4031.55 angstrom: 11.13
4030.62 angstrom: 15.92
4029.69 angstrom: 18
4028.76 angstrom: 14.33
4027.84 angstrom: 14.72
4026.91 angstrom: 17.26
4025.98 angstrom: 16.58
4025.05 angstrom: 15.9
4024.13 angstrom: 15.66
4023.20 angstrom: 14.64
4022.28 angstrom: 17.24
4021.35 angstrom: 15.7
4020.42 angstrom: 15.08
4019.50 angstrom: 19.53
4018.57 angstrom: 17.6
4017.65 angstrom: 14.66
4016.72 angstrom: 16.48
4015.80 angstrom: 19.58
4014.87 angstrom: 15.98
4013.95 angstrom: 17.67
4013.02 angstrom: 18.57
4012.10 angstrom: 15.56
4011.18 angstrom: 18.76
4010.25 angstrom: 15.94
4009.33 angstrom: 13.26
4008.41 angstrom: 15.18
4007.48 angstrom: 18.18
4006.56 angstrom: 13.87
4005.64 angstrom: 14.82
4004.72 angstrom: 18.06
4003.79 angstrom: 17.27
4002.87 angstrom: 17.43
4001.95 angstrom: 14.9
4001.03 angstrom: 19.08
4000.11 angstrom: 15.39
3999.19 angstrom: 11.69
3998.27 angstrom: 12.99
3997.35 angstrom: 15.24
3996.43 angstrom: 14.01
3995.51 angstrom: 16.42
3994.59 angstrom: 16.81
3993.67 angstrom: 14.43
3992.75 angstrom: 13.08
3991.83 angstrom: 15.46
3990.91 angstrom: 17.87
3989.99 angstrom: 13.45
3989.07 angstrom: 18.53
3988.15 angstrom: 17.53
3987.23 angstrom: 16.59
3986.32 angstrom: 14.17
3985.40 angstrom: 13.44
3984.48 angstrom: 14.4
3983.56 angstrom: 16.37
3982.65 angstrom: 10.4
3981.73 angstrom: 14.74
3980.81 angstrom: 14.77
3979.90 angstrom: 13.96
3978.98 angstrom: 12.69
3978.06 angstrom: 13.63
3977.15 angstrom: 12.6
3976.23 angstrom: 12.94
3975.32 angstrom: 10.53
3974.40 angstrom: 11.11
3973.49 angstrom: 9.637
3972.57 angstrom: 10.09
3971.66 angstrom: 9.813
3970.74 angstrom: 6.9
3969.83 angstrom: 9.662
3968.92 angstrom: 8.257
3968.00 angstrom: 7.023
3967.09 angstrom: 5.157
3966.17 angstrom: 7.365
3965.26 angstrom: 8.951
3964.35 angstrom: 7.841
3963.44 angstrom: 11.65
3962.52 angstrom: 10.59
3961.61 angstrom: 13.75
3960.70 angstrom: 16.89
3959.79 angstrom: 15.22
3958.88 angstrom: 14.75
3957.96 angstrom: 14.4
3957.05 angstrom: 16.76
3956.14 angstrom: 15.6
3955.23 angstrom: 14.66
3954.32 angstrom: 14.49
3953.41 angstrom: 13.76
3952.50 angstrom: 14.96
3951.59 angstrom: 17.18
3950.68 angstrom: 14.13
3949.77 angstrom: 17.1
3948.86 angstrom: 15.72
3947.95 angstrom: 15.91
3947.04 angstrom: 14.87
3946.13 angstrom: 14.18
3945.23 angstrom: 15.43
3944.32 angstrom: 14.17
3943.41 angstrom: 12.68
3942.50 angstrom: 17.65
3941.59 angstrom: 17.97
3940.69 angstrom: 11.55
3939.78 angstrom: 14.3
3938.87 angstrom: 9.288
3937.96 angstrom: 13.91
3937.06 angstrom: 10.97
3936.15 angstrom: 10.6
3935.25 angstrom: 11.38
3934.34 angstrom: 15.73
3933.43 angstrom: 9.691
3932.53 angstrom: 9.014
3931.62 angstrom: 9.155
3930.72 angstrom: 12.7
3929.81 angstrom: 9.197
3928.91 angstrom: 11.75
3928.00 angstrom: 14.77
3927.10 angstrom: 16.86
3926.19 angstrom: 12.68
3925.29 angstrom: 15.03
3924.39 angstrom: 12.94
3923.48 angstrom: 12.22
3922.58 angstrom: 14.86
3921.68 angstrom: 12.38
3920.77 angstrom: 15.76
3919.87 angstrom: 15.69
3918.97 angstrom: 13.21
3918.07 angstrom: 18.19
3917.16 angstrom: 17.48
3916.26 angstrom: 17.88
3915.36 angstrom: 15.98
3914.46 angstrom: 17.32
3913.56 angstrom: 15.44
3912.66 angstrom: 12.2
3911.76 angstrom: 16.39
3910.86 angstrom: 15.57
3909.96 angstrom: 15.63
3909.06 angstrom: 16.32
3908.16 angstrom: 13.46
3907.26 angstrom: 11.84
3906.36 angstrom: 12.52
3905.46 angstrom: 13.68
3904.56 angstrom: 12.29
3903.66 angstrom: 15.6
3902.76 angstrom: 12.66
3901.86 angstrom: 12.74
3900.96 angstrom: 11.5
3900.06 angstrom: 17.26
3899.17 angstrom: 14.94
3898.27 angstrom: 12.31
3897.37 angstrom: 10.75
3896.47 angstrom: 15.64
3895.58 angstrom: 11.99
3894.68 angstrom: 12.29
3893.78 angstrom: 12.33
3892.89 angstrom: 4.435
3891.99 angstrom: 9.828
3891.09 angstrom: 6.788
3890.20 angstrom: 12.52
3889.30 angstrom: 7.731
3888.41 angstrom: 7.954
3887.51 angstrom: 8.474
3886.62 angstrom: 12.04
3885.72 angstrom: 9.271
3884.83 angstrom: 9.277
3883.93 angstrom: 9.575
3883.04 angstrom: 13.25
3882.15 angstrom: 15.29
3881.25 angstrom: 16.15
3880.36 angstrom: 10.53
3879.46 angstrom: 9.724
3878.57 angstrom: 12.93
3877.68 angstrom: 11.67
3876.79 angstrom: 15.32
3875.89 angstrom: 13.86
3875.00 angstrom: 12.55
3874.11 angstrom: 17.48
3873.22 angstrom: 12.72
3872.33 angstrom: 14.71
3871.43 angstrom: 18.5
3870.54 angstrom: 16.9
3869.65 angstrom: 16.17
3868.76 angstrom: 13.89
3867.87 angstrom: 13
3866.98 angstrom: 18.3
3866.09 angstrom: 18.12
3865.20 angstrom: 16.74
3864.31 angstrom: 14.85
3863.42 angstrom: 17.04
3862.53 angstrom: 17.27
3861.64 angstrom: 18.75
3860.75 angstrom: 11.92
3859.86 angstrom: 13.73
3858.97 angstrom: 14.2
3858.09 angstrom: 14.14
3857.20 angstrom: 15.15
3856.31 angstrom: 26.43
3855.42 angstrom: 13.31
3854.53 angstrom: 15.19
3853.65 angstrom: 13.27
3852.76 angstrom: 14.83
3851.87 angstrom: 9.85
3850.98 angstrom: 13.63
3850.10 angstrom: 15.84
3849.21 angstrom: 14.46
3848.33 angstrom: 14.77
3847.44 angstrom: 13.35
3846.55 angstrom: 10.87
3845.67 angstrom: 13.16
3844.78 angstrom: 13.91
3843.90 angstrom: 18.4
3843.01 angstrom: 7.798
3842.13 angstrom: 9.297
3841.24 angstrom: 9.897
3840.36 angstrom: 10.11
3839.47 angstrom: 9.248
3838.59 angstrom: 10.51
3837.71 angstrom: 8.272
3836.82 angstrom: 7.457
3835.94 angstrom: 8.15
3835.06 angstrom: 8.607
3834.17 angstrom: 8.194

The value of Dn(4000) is 1.28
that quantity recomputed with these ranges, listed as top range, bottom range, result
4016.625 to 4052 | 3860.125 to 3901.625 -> 1.36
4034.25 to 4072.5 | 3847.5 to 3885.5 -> 1.28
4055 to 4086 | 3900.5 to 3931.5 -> 1.25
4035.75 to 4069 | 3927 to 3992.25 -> 1.36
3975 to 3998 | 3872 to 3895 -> 1.34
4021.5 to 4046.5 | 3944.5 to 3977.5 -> 1.38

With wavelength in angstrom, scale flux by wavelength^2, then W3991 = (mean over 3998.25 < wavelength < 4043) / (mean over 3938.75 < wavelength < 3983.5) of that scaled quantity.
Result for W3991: 1.32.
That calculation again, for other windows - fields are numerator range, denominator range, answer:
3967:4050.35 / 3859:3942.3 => 1.20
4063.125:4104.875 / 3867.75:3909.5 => 1.30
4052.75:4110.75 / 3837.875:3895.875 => 1.26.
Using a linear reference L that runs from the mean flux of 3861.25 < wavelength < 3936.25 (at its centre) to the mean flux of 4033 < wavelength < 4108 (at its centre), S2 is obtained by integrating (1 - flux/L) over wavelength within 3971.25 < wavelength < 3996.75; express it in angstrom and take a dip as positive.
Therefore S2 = 1.0 angstrom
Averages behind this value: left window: 13.5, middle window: 13.9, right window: 15.5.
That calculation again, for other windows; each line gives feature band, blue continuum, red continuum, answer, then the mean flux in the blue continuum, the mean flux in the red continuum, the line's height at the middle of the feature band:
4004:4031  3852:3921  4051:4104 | -2.57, 13.9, 15.4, 15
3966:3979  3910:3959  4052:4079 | 4.53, 14.2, 16.9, 15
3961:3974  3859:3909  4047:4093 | 4.89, 13.2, 16.5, 14.7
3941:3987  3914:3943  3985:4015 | 5.22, 13.7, 15.8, 14.7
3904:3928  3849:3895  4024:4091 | -0.83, 13.5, 16.6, 14.3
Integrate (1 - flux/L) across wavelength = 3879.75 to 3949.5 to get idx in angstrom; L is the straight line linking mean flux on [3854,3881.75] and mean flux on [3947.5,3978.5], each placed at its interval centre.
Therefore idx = 3.0 angstrom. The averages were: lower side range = 15.2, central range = 13.1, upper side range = 12.3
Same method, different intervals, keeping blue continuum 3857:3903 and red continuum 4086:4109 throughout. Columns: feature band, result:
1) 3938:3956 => -2.5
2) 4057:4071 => -4.1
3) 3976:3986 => -0.7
